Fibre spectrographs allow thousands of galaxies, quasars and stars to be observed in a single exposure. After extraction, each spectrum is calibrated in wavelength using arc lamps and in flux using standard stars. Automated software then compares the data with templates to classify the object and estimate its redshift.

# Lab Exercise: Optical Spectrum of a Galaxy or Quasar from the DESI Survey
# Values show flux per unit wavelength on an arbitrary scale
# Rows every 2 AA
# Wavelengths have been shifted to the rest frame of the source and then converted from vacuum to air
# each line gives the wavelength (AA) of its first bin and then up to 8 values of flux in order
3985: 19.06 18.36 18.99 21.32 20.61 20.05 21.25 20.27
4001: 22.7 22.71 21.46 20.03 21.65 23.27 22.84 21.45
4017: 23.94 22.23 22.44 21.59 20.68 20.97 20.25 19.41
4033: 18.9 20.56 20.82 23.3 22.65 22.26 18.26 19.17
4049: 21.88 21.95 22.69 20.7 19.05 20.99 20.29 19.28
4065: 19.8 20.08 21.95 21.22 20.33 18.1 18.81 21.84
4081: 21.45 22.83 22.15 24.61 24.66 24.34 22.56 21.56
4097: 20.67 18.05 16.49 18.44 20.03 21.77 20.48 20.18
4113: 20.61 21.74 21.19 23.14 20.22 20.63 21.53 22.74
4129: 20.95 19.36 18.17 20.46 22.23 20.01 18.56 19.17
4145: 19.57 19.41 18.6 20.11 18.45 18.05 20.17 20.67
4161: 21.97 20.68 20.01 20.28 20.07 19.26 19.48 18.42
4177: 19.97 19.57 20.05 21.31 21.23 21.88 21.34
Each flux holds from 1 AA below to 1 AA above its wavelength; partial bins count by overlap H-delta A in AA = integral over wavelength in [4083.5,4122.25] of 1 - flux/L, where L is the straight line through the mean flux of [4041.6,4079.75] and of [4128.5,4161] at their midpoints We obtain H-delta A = -2.2 AA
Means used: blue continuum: 20.5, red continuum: 19.7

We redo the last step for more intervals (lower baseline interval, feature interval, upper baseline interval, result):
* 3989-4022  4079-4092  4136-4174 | -1.6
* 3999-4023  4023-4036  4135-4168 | 1.0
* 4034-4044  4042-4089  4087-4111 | 1.2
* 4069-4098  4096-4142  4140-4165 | 0.8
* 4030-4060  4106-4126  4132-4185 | -0.9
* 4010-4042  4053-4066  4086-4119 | 0.7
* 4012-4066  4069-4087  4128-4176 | -0.4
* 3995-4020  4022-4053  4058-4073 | 0.4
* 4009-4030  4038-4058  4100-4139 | 0.3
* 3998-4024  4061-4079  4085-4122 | 1.2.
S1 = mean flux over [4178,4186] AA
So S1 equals 20.5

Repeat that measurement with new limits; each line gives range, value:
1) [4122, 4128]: 21.6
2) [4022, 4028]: 21.1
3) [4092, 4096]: 22.1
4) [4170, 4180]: 19.3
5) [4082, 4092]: 23.7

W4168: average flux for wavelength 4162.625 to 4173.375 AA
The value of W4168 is 19.9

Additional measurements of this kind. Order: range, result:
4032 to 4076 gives 20.6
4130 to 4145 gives 19.7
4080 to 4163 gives 20.7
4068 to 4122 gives 21.1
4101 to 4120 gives 20.6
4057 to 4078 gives 20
